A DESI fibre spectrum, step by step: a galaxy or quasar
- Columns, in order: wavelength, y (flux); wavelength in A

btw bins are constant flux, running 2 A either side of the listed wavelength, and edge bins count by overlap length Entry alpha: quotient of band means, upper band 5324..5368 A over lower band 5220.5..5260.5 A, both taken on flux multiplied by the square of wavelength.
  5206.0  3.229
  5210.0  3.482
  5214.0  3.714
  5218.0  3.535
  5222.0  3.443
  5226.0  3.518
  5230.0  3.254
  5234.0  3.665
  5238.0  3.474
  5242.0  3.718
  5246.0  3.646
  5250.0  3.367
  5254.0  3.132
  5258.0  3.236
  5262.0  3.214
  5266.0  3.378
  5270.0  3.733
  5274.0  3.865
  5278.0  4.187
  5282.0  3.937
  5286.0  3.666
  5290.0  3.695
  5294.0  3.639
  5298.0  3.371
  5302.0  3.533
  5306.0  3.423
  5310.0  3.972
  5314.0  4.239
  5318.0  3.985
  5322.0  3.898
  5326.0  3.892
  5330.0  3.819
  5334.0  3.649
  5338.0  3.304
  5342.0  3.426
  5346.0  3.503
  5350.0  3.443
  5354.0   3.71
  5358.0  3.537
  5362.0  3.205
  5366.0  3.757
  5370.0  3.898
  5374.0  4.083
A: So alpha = 1.1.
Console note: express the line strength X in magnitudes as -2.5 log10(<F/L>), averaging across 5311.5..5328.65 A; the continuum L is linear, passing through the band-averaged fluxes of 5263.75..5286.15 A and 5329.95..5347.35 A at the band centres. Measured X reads -0.11 mag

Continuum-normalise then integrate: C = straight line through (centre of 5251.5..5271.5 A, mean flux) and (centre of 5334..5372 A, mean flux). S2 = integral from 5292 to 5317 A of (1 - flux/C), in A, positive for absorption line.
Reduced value -2.04 A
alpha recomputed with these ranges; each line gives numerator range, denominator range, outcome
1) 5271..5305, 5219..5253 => 1.09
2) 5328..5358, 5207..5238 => 1.06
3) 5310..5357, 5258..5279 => 1.06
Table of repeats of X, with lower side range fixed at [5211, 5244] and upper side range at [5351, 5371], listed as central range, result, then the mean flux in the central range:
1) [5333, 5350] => 0.04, 3.46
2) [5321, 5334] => -0.07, 3.83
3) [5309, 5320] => -0.14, 4.07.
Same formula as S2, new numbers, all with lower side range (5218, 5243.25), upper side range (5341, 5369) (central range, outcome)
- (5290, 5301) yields -0.1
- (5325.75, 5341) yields -0.4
